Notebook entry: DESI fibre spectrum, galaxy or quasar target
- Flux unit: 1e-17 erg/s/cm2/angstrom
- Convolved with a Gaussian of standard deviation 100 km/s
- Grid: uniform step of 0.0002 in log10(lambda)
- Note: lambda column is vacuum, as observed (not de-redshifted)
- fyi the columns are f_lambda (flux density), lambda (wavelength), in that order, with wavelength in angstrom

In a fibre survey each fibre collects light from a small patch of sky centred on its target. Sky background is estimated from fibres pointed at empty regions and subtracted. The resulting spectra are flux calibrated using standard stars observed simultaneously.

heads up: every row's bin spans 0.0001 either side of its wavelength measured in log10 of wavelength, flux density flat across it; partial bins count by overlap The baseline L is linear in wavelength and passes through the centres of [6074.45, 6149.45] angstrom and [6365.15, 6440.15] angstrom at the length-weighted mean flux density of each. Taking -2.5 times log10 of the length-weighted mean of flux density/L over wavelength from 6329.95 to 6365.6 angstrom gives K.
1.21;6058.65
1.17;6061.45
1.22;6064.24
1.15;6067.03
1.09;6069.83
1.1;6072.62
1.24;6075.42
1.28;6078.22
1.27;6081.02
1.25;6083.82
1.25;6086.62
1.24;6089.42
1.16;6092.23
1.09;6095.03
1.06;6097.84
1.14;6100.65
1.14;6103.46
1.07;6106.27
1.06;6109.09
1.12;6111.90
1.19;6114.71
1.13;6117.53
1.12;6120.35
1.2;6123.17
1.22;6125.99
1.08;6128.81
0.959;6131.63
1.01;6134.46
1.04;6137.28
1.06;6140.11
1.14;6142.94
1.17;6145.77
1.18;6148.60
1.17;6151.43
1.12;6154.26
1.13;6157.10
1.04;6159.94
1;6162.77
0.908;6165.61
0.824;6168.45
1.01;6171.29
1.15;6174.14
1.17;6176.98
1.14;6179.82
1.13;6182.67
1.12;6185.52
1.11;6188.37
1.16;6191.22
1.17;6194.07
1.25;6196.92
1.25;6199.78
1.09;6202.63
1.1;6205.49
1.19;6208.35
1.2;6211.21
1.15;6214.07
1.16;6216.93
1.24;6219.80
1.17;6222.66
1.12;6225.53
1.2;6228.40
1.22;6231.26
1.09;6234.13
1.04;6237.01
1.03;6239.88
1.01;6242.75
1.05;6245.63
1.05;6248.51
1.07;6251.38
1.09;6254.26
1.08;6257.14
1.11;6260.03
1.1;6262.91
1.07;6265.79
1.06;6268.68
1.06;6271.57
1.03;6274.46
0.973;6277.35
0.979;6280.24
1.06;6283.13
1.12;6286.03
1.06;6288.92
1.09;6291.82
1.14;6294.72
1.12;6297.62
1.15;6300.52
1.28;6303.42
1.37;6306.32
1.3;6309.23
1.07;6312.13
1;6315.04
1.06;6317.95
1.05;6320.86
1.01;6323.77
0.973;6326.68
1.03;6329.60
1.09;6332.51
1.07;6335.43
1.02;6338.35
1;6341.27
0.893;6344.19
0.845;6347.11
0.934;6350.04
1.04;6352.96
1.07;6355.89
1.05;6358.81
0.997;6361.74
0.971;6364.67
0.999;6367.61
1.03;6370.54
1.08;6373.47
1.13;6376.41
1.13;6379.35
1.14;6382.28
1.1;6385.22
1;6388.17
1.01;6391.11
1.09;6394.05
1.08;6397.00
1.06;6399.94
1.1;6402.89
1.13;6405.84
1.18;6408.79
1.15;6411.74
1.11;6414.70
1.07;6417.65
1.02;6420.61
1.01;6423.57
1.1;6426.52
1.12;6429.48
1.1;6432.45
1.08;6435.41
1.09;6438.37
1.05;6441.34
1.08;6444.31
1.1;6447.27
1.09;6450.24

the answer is 0.10 mag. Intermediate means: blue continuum 1.14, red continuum 1.08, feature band 1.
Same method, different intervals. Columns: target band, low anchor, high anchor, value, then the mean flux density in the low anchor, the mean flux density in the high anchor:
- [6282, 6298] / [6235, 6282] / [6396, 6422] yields -0.04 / 1.05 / 1.1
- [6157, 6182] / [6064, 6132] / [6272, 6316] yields 0.10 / 1.15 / 1.12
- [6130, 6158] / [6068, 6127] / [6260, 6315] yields 0.05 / 1.16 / 1.11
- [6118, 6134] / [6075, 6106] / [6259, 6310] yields 0.06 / 1.19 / 1.11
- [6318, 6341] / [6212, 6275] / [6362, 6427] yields 0.05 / 1.1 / 1.08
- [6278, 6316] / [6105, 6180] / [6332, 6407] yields -0.08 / 1.09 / 1.04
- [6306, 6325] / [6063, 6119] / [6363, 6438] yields -0.01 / 1.16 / 1.08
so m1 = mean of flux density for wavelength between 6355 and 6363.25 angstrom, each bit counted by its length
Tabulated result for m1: 1.04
